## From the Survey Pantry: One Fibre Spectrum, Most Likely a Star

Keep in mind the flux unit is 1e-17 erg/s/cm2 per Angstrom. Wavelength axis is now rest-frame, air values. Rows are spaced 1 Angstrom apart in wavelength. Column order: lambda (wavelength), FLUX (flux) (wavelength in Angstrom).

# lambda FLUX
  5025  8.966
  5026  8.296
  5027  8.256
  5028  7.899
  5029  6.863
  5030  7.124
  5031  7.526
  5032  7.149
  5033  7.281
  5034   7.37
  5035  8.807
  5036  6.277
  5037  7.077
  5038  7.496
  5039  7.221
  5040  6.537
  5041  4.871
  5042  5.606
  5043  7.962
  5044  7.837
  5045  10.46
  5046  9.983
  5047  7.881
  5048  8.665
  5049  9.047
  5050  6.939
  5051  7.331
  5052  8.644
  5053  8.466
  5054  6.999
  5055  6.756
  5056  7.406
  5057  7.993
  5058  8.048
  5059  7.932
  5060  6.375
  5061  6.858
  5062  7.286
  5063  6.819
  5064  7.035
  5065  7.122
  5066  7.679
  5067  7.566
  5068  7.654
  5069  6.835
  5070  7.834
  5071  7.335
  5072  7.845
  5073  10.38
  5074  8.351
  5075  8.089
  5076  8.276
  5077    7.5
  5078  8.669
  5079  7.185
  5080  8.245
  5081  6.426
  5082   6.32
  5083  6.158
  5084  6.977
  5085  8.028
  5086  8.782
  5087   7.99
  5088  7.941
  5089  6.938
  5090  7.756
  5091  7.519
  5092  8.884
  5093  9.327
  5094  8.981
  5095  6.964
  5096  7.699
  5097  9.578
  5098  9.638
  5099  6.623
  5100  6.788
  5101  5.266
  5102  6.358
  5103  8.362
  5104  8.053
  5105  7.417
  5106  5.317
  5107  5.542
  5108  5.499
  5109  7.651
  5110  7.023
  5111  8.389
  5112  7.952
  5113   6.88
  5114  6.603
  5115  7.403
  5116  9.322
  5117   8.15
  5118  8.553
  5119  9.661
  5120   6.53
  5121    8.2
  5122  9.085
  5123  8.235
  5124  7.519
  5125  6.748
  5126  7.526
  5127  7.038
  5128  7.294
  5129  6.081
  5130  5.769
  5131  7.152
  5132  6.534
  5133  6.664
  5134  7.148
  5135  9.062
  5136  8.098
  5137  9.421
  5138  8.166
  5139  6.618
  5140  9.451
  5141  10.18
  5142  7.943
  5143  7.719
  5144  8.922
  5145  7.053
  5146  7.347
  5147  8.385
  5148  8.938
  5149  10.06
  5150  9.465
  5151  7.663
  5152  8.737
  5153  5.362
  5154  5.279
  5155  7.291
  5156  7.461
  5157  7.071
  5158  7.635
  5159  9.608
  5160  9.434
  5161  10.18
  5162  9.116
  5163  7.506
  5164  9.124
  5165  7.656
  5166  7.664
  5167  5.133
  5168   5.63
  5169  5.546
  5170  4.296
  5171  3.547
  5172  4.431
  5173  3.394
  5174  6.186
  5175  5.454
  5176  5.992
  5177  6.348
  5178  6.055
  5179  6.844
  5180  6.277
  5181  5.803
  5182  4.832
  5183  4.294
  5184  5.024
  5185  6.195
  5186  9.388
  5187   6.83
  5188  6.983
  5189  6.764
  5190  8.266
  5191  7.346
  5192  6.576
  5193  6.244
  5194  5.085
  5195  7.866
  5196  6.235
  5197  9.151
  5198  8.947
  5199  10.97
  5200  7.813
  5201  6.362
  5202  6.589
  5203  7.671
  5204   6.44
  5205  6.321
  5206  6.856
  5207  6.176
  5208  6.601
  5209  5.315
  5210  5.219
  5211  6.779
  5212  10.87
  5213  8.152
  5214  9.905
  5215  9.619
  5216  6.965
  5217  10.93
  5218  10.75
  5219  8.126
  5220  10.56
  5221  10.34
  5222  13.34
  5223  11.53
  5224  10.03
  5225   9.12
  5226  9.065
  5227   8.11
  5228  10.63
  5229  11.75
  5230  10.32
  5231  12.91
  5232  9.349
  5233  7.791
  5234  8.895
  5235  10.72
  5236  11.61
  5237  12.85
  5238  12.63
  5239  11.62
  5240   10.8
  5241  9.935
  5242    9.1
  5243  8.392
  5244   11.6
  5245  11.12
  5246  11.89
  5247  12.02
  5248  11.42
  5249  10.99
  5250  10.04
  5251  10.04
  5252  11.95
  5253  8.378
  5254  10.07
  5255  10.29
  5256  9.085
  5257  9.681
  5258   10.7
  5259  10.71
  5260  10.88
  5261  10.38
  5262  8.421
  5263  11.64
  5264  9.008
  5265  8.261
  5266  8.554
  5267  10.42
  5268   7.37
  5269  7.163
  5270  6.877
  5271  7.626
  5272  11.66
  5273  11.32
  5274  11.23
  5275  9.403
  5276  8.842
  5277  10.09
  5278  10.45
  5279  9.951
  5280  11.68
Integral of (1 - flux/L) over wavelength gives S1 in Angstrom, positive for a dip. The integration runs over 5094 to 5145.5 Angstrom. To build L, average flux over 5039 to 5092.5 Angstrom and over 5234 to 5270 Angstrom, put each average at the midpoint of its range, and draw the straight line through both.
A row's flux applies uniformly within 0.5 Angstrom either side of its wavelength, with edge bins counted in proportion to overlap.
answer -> 4.9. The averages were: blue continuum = 7.66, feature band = 7.6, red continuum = 10.2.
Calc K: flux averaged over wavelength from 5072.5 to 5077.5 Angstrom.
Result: 8.52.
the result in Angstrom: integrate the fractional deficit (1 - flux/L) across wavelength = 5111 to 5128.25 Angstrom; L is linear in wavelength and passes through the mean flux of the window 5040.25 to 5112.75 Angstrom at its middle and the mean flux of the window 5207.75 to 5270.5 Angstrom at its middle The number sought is 0.8 Angstrom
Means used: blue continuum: 7.6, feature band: 7.83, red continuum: 9.85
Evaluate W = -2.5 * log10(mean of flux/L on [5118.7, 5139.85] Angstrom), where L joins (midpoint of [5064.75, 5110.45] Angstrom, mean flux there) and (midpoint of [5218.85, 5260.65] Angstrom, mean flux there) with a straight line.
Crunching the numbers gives 0.11 mag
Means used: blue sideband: 7.58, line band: 7.56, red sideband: 10.5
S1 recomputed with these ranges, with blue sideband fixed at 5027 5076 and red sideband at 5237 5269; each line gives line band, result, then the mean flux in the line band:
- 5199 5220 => 4.0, 7.82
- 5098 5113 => 2.4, 6.97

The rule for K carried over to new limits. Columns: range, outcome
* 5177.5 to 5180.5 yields 6.39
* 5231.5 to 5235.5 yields 9.19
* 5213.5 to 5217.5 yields 9.35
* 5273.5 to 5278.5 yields 10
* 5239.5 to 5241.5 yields 10.4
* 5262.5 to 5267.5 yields 9.58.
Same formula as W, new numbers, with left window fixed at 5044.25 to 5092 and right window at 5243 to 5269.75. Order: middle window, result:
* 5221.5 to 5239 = -0.10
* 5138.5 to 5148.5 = 0.05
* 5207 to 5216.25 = 0.23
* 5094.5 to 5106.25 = 0.11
